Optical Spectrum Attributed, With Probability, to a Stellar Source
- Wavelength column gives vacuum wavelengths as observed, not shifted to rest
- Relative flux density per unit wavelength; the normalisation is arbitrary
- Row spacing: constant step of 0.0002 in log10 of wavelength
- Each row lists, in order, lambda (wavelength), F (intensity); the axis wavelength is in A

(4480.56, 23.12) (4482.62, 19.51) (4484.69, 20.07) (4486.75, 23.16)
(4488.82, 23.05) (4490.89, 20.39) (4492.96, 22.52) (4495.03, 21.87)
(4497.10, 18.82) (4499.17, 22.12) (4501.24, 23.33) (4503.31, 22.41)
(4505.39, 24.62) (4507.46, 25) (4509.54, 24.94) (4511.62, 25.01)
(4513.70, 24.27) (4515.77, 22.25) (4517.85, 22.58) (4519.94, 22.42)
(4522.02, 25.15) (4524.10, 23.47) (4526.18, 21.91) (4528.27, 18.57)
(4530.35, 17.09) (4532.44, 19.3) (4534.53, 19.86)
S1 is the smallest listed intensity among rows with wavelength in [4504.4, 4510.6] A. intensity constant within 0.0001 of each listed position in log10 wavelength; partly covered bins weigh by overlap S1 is 24.62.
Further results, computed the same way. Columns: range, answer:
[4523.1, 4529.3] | 18.57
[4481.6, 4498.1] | 18.82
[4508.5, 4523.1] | 22.25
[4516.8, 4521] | 22.42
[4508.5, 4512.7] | 24.94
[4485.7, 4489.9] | 23.05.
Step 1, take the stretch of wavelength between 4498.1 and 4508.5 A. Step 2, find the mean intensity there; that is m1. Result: 23.5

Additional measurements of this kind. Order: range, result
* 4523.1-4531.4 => 20.2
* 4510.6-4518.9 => 23.5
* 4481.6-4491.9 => 21.2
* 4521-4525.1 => 24.3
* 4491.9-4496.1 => 22.1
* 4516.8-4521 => 22.5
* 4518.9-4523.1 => 23.8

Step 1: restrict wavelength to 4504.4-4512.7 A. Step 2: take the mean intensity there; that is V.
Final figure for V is 24.9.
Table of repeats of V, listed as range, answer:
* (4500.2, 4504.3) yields 22.9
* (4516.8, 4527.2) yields 23.1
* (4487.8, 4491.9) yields 21.7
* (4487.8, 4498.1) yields 21.3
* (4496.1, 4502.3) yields 21.5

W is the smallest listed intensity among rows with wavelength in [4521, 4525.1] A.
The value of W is 23.47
